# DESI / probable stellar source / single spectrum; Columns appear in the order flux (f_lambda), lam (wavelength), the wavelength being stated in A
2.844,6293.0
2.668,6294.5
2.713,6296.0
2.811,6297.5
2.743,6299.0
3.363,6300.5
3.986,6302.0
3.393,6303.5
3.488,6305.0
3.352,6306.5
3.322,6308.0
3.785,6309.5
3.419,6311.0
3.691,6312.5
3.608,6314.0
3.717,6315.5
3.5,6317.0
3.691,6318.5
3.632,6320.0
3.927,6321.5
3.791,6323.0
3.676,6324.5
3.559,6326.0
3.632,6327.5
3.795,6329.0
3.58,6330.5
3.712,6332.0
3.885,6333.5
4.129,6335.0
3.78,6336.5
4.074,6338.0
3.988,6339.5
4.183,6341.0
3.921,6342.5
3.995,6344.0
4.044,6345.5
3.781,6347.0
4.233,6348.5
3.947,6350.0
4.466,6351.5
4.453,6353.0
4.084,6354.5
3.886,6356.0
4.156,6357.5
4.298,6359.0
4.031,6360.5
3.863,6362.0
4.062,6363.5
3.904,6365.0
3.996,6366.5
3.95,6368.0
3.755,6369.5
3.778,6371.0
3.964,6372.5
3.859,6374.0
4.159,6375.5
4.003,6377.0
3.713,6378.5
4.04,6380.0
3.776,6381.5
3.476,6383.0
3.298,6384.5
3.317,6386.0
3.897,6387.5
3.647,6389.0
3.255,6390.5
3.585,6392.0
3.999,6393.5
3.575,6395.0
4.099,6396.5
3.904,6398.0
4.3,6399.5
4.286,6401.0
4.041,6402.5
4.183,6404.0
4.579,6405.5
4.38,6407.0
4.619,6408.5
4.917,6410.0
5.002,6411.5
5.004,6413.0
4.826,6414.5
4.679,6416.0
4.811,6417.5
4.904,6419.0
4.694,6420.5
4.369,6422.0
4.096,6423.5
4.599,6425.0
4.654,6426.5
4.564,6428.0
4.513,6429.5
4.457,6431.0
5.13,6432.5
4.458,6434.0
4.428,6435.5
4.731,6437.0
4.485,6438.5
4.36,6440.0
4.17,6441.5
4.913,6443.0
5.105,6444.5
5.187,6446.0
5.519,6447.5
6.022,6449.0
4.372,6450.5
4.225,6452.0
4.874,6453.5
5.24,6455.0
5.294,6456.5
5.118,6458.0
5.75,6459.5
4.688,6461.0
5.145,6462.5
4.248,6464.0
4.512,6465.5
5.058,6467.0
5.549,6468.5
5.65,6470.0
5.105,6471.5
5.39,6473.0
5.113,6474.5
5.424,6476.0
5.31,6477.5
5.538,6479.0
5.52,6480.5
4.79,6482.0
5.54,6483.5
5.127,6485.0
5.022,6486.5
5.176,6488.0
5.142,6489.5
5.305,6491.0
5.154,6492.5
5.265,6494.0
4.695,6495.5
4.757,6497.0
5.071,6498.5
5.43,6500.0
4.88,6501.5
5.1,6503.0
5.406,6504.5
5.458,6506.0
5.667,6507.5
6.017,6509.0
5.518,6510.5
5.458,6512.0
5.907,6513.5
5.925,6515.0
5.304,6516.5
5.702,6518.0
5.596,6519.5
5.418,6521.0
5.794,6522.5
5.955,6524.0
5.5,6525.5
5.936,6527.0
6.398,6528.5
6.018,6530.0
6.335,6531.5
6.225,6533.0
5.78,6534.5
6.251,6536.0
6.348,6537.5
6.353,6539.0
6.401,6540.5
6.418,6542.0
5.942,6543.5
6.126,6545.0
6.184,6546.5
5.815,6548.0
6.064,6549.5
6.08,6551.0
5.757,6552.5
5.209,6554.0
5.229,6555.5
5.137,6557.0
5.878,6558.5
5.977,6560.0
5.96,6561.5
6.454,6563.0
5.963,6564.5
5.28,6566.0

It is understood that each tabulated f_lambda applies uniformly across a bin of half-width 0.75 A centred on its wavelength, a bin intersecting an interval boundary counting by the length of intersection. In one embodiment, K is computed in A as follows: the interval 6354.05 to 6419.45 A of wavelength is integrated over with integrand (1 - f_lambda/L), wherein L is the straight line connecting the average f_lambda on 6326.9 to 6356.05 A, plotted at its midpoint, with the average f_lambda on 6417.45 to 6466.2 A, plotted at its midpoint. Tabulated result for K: 3.9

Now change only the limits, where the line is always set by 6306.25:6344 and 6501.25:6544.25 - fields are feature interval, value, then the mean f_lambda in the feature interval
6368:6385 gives 1.87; 3.82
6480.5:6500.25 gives 1.34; 5.12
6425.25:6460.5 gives 1.05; 4.85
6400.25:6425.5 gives 0.47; 4.59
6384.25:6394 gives 1.87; 3.57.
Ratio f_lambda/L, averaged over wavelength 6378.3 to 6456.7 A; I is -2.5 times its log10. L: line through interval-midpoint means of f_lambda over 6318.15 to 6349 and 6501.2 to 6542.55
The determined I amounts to 0.077 mag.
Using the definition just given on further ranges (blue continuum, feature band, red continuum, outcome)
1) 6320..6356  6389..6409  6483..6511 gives 0.103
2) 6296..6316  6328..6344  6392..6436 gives -0.058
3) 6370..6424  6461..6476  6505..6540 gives 0.009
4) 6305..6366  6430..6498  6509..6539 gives 0.045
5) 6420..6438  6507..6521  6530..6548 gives 0.029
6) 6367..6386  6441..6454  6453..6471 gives -0.016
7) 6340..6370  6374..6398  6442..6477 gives 0.169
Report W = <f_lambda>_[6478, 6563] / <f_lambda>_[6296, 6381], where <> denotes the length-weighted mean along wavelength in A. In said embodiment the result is 1.5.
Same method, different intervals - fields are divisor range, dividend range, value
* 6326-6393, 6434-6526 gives 1.33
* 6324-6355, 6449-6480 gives 1.29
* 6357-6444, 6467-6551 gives 1.33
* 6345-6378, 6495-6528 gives 1.36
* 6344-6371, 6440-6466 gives 1.22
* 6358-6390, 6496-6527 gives 1.43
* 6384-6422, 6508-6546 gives 1.40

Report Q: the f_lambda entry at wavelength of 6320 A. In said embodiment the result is 3.632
